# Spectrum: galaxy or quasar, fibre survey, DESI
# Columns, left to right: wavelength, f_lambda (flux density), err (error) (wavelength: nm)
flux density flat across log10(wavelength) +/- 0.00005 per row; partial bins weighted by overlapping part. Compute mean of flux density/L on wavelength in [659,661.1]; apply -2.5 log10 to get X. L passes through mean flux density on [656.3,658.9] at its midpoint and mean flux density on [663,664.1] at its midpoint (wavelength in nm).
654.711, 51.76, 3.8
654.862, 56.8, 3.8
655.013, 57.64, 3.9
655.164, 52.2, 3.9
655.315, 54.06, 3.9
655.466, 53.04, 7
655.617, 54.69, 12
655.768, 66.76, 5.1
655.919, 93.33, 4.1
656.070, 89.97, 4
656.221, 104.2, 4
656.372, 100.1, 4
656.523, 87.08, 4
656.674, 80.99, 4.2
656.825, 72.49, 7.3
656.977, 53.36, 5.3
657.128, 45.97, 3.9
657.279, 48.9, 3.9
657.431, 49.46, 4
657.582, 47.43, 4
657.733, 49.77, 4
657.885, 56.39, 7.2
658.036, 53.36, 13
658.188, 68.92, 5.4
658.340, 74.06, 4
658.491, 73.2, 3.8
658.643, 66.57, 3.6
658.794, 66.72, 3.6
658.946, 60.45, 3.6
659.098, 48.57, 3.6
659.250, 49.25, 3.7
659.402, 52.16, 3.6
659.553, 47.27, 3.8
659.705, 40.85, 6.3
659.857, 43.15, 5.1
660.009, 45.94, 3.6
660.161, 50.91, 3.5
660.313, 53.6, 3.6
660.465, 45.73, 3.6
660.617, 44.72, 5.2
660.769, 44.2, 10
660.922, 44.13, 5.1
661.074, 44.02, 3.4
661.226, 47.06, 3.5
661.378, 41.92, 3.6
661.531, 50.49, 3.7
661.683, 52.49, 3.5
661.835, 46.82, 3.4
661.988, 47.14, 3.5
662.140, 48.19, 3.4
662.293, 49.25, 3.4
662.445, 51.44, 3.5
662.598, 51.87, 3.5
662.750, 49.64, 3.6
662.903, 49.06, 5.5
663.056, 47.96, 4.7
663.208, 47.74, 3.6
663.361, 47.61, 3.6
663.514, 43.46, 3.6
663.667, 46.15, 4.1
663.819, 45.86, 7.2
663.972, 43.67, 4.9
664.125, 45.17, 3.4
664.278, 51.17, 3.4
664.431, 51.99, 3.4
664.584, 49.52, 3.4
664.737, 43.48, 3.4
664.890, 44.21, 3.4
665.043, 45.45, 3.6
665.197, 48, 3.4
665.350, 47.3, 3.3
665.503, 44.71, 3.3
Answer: 0.21 mag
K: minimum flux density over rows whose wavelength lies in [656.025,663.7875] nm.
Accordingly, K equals 40.85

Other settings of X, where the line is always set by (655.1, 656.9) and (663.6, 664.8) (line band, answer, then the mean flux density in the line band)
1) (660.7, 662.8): 0.17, 47.7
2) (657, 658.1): 0.36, 50.3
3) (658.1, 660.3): 0.16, 56.2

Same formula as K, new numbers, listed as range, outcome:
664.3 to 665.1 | 43.48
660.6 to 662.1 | 41.92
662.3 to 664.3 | 43.46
